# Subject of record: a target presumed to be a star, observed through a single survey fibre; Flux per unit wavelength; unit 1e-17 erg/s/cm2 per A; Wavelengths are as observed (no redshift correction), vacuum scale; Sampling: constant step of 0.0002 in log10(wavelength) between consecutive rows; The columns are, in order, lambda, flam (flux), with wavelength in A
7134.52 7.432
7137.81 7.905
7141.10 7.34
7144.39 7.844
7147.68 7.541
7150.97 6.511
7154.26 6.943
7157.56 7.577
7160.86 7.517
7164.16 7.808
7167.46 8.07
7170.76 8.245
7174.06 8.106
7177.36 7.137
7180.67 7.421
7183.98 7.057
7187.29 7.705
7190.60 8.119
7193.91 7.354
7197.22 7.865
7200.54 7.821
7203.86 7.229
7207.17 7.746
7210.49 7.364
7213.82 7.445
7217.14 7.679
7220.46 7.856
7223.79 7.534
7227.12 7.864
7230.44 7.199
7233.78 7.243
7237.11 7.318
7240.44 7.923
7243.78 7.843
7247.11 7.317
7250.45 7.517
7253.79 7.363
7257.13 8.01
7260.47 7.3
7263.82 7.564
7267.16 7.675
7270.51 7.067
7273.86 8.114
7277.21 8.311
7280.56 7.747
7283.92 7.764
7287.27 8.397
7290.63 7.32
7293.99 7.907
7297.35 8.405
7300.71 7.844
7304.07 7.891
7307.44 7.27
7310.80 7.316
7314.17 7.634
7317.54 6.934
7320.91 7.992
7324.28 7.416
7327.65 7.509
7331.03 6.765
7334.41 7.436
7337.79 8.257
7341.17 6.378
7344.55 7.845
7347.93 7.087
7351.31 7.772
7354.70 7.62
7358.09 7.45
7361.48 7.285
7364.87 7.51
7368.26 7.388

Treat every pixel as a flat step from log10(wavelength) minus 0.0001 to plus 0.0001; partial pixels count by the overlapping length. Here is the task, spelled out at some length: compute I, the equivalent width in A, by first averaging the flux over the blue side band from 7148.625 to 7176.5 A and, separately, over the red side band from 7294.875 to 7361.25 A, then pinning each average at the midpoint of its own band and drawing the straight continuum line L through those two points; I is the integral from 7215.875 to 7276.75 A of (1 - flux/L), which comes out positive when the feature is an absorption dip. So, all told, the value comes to -0.3 A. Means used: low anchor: 7.58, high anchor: 7.52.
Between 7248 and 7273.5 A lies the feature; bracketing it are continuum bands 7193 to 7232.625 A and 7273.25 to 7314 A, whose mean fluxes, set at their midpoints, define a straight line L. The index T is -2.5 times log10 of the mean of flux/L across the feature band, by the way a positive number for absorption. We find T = 0.03 mag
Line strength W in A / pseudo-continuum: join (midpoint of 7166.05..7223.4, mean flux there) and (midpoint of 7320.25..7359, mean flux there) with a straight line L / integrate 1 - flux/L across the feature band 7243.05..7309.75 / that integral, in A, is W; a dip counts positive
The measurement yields -1.7 A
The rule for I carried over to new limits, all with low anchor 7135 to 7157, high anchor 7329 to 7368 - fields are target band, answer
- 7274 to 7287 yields -1.1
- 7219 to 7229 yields -0.5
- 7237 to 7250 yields -0.4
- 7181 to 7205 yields -0.7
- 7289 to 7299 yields -0.7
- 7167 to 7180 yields -0.8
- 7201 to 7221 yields -0.5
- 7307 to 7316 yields 0.0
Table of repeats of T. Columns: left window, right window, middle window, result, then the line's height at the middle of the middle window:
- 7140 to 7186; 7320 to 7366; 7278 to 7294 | -0.05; 7.46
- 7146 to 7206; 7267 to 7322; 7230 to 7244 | 0.02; 7.65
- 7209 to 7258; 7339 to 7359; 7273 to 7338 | -0.04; 7.45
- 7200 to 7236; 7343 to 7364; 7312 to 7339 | 0.01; 7.51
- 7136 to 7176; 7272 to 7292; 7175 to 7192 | 0.03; 7.69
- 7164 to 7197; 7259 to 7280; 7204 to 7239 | 0.03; 7.69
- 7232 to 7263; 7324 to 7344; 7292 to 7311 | -0.06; 7.4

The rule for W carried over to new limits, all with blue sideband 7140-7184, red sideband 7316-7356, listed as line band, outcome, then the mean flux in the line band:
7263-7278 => -0.5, 7.72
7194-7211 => -0.2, 7.6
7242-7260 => -0.3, 7.59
